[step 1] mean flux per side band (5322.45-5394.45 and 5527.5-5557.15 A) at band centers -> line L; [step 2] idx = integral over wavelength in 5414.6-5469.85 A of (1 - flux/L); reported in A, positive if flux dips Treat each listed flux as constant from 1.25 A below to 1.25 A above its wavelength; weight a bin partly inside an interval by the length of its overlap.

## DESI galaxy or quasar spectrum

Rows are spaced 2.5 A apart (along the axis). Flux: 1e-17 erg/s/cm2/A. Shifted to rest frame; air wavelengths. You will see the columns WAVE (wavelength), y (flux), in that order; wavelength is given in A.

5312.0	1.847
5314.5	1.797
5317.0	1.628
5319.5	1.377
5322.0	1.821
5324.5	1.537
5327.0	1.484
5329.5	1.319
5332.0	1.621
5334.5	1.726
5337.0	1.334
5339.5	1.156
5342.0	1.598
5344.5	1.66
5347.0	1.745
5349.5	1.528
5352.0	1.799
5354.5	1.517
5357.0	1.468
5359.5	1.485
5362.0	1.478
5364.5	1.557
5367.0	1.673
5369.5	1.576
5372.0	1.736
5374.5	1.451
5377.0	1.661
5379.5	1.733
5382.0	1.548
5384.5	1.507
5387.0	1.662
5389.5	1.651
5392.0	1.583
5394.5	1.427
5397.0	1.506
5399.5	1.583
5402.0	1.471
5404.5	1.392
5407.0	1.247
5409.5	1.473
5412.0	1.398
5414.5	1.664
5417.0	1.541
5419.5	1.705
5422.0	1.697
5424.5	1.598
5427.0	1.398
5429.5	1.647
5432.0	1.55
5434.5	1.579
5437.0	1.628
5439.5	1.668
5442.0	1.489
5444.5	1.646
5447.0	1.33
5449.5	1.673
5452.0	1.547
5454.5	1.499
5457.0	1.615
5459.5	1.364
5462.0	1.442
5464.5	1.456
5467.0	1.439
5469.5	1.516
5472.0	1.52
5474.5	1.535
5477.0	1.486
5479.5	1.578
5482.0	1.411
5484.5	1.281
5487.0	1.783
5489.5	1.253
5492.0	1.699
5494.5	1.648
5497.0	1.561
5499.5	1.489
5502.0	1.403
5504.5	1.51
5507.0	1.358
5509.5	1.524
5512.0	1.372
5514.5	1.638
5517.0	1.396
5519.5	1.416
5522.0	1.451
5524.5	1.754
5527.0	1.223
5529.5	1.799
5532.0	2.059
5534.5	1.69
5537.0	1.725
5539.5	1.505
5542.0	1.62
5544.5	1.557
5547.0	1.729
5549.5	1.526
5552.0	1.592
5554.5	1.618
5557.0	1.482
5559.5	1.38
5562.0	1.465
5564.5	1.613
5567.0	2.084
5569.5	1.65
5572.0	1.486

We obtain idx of 1.9 A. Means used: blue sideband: 1.56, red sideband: 1.65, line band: 1.55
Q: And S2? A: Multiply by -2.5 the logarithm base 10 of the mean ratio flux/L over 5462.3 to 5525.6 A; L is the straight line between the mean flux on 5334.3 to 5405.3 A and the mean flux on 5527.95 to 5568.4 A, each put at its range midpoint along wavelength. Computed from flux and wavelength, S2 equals 0.086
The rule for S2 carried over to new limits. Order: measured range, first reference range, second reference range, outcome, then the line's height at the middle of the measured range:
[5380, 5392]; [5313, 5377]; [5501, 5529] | -0.04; 1.54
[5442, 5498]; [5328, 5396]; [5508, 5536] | 0.04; 1.57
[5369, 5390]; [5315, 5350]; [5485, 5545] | -0.05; 1.55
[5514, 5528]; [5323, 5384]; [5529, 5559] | 0.11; 1.64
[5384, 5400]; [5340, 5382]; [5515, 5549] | 0.02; 1.6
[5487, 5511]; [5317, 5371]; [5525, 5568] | 0.07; 1.61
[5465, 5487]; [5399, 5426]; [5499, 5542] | 0.04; 1.54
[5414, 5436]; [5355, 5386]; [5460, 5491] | -0.05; 1.52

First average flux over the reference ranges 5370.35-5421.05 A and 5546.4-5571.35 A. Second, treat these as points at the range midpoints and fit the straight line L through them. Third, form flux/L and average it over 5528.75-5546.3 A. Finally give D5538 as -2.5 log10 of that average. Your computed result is -0.070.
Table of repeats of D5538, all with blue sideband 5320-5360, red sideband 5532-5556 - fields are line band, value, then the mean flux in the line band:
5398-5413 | 0.107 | 1.43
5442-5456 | 0.042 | 1.54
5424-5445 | 0.011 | 1.57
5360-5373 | -0.024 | 1.59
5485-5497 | 0.029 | 1.57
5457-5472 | 0.099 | 1.46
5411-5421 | -0.002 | 1.58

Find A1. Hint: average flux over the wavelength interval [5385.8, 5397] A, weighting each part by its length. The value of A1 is 1.57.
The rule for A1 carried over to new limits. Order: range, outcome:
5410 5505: 1.53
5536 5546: 1.6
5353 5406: 1.56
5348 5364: 1.55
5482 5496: 1.52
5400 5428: 1.51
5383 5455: 1.54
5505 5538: 1.57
